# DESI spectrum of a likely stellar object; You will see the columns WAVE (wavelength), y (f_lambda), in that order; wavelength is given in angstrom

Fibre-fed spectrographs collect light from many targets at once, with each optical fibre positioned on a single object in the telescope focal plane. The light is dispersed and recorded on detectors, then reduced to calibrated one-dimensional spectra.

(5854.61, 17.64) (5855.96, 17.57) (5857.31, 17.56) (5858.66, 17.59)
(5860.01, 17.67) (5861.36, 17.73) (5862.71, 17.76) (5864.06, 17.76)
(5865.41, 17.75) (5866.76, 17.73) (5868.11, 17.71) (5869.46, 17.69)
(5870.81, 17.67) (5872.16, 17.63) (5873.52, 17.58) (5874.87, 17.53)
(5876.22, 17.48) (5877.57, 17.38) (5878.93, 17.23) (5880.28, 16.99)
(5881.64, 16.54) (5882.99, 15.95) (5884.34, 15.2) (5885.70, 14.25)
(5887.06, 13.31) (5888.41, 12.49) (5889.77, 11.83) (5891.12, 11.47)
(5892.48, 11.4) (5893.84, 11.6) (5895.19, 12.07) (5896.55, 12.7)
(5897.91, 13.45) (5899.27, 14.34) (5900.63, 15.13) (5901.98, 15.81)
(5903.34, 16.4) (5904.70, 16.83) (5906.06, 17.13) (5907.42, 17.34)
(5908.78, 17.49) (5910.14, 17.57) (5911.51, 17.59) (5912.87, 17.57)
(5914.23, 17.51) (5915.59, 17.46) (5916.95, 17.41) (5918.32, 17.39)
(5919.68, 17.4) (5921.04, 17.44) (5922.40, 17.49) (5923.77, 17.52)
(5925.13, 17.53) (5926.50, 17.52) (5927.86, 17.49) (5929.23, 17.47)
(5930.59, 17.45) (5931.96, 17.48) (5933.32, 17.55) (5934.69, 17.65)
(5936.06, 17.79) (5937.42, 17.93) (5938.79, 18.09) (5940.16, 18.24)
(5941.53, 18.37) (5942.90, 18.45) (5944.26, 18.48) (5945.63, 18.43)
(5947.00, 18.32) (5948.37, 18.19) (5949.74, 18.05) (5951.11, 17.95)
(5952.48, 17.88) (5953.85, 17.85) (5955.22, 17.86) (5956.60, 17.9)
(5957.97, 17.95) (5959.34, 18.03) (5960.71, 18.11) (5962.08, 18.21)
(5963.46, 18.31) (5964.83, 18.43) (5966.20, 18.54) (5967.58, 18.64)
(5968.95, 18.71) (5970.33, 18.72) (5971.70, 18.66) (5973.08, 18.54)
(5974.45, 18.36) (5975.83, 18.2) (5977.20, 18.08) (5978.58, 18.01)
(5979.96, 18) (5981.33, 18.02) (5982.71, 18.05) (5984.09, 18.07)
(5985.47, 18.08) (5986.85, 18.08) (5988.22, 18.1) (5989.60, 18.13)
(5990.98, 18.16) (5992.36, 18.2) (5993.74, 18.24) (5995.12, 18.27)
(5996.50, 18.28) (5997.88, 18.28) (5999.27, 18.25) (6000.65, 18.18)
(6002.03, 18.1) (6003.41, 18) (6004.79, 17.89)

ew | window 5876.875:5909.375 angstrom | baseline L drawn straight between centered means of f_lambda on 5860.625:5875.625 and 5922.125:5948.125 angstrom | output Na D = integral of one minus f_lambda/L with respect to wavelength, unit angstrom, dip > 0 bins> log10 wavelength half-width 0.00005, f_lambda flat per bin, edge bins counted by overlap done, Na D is 5.5 angstrom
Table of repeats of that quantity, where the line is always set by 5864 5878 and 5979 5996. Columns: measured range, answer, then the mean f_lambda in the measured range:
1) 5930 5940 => 0.1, 17.7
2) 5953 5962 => 0.0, 18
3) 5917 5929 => 0.3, 17.5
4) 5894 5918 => 2.4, 16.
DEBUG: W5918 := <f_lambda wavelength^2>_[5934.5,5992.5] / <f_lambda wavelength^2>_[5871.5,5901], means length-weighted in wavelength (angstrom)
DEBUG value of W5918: 1.27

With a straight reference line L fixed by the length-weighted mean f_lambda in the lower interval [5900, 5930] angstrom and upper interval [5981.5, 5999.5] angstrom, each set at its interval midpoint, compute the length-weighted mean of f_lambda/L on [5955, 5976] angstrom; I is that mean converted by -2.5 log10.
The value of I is -0.03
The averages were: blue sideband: 17.2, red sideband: 18.2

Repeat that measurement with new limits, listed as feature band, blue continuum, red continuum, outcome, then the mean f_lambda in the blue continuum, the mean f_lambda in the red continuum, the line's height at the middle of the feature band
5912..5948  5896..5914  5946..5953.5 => -0.03 mag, 16.2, 18.1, 17.2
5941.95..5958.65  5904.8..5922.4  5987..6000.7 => -0.02 mag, 17.4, 18.2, 17.8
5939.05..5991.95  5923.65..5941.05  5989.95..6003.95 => -0.02 mag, 17.7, 18.2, 17.9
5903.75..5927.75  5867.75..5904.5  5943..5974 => -0.06 mag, 15.1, 18.3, 16.4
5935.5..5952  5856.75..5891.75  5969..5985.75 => -0.03 mag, 16.4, 18.2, 17.7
